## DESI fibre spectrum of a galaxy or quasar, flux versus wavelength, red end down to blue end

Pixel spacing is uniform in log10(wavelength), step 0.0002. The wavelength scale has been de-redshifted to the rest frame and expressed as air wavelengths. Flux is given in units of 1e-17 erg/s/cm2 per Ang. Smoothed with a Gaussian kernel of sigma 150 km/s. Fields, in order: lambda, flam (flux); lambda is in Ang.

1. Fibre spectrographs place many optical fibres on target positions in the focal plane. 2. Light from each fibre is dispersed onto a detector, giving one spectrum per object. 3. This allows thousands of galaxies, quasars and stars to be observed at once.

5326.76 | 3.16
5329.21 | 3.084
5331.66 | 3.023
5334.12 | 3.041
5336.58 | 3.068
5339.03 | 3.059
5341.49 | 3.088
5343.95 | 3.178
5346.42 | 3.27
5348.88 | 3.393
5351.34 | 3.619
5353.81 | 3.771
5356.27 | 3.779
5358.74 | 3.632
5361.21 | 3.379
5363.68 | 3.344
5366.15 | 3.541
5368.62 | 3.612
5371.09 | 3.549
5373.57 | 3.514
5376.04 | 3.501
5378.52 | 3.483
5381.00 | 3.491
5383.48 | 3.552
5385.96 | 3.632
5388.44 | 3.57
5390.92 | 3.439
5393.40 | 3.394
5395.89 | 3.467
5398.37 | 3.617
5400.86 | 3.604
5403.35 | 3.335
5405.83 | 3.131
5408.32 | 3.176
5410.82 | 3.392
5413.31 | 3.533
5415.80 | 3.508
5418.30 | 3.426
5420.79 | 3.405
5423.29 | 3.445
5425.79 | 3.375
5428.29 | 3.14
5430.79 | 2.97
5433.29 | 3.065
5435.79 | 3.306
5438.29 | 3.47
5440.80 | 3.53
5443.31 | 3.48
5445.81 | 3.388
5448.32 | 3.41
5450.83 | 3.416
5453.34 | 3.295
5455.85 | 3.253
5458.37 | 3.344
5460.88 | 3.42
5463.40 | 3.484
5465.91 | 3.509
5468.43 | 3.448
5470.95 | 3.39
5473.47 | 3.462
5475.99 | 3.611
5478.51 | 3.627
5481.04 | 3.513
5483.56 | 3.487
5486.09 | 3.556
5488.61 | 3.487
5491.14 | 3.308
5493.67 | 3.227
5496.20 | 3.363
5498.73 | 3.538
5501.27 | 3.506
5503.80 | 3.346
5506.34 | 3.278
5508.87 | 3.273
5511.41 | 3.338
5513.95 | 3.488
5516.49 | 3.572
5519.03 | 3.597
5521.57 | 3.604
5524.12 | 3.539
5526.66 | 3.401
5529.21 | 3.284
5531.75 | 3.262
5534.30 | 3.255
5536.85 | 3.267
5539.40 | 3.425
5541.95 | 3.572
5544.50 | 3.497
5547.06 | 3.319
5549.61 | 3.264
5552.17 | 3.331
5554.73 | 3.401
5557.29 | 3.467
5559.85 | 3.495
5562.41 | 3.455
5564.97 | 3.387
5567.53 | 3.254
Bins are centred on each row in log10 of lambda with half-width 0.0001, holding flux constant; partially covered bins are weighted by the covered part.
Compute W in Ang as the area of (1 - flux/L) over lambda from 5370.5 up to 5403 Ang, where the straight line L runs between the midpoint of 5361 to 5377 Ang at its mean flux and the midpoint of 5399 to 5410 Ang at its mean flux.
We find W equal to -1.0 Ang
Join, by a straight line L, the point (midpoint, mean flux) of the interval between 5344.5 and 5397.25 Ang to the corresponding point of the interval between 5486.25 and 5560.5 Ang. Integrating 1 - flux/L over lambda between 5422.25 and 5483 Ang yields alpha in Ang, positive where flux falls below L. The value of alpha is 1.1 Ang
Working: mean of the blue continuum 3.52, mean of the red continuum 3.4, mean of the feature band 3.39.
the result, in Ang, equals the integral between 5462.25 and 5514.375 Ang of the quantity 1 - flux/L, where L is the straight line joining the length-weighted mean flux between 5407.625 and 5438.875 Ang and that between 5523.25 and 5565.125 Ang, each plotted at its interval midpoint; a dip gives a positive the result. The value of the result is -1.25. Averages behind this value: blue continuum 3.32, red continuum 3.39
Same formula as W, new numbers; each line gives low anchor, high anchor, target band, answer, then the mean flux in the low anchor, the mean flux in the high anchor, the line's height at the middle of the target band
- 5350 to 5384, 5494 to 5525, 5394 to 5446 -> 2.13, 3.55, 3.44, 3.51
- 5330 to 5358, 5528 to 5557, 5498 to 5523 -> -0.78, 3.3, 3.36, 3.35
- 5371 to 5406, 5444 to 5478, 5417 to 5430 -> 0.43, 3.49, 3.42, 3.46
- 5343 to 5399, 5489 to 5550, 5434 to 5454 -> 0.29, 3.51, 3.4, 3.46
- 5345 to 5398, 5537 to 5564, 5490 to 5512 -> 0.58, 3.52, 3.42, 3.44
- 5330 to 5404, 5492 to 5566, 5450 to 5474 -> 0.11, 3.43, 3.4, 3.42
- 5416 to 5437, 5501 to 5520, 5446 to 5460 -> -0.11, 3.28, 3.42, 3.32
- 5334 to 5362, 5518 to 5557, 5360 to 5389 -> -1.20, 3.37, 3.4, 3.37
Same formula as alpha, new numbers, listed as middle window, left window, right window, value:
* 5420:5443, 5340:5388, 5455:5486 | 1.1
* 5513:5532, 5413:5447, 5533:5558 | -0.6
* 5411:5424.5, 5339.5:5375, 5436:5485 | 0.0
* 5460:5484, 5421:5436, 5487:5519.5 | -1.2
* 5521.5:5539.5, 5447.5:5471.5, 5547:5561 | 0.1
